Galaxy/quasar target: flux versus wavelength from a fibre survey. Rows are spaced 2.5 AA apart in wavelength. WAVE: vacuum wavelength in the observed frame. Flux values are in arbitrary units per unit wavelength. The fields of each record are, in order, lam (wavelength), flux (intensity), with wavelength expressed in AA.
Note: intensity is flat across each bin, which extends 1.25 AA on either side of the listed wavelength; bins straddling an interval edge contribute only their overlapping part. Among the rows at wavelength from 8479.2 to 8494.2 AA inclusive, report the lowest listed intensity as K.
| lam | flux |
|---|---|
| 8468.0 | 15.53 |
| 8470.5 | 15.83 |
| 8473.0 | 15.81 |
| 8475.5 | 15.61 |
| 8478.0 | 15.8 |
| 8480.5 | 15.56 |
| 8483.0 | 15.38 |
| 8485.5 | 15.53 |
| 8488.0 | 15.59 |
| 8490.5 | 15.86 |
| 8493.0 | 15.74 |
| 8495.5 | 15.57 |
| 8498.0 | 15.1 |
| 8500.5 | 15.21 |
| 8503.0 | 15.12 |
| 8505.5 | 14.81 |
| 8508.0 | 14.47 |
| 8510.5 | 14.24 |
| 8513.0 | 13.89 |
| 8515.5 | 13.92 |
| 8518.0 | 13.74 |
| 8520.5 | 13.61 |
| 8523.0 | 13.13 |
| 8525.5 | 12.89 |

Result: 15.38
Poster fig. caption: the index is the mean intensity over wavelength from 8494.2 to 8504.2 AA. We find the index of 15.3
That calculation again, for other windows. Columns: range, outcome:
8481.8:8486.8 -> 15.5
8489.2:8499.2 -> 15.6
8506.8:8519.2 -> 14.1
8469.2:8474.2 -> 15.8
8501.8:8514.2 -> 14.5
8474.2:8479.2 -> 15.7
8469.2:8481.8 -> 15.7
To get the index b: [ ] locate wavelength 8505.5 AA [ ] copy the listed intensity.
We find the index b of 14.81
